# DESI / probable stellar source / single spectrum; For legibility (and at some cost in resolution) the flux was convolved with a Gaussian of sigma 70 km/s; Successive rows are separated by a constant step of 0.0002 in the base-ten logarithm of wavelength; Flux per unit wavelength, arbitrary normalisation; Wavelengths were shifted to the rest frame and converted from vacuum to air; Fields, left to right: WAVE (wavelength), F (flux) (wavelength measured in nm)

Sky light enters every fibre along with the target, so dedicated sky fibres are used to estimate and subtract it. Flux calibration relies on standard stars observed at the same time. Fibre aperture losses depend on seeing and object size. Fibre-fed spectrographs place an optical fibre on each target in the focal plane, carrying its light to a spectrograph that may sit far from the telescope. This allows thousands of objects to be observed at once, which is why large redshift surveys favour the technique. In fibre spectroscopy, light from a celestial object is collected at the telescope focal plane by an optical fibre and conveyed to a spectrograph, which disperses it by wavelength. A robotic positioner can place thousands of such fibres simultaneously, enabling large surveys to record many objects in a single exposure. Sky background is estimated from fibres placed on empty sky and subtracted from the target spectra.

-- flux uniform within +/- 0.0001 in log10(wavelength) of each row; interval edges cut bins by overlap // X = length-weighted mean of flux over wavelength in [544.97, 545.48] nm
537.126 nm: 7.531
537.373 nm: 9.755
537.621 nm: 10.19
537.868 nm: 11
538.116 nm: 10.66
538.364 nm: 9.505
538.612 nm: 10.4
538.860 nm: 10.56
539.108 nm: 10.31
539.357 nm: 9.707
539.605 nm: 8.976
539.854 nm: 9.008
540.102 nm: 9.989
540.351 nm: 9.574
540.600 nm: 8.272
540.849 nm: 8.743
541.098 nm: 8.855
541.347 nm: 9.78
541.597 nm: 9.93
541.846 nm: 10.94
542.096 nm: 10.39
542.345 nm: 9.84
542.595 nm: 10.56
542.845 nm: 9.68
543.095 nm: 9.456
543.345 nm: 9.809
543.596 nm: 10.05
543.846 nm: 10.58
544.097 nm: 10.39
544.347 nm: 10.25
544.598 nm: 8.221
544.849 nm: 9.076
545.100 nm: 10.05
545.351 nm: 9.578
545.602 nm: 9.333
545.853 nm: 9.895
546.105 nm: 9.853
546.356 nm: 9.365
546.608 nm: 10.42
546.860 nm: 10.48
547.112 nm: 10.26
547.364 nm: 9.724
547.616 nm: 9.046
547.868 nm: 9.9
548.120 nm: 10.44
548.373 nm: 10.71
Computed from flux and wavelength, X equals 9.81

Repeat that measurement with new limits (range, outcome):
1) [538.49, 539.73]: 9.99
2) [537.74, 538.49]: 10.4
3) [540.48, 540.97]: 8.51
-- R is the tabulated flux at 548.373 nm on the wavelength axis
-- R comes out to 10.71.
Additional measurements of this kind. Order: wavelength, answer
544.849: 9.076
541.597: 9.93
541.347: 9.78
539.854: 9.008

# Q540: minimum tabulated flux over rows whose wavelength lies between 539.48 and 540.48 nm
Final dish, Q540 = 8.976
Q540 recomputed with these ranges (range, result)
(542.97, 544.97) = 8.221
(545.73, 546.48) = 9.365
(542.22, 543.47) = 9.456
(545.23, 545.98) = 9.333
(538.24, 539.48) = 9.505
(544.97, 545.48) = 9.578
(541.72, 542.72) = 9.84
